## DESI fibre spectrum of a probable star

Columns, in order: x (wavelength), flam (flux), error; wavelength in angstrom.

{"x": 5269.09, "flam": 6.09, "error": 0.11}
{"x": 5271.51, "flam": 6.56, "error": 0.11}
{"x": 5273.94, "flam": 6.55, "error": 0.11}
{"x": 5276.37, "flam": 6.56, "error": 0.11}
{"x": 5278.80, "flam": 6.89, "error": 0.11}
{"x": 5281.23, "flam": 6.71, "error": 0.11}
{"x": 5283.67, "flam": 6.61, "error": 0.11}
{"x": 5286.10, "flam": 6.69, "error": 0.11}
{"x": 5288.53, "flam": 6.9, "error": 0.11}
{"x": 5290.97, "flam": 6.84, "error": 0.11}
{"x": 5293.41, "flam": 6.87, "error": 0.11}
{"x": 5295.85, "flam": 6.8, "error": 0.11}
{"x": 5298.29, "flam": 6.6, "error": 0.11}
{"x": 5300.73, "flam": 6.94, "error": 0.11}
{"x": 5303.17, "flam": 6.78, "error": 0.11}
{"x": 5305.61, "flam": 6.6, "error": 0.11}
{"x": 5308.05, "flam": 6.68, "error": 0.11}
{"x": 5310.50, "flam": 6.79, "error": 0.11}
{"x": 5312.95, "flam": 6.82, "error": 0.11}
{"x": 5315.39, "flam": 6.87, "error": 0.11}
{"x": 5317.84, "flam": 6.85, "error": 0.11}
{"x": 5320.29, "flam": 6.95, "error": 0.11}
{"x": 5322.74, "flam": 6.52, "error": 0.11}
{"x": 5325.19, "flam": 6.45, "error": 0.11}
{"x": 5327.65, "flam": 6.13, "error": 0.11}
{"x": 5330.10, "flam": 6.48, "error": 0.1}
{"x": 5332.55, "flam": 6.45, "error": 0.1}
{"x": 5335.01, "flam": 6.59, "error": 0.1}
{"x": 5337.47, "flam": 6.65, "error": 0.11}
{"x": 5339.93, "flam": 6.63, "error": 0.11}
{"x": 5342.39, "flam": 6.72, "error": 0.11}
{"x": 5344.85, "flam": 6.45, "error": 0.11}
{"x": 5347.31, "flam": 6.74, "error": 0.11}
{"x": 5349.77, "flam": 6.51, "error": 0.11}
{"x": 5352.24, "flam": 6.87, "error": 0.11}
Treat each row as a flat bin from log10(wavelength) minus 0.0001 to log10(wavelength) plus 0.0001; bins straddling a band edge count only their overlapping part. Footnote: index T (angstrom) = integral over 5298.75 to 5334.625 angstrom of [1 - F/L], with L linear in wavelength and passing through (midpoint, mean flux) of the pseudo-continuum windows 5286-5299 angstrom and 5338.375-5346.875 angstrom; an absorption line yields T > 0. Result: 0.3 angstrom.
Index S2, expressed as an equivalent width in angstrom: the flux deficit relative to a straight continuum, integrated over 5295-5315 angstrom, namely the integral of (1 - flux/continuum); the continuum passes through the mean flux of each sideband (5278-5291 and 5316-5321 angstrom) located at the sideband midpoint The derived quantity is 0.2 angstrom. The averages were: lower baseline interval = 6.76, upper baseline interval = 6.89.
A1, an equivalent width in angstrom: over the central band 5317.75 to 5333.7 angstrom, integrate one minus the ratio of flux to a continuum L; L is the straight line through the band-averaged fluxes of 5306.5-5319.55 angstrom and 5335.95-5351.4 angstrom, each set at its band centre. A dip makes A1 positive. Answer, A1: 0.5 angstrom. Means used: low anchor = 6.8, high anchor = 6.62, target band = 6.53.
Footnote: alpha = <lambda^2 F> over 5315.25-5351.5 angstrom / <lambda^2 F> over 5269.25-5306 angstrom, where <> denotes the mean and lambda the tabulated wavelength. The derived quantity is 1.00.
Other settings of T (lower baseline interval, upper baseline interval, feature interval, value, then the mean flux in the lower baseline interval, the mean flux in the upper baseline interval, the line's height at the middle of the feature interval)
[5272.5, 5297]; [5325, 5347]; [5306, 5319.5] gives -0.4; 6.74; 6.52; 6.62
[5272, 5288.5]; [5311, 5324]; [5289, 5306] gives -0.1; 6.68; 6.8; 6.74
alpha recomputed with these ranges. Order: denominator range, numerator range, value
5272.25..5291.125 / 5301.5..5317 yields 1.02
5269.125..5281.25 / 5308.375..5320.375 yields 1.05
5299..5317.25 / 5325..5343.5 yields 0.97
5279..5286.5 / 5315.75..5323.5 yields 1.03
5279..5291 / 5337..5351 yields 1.00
